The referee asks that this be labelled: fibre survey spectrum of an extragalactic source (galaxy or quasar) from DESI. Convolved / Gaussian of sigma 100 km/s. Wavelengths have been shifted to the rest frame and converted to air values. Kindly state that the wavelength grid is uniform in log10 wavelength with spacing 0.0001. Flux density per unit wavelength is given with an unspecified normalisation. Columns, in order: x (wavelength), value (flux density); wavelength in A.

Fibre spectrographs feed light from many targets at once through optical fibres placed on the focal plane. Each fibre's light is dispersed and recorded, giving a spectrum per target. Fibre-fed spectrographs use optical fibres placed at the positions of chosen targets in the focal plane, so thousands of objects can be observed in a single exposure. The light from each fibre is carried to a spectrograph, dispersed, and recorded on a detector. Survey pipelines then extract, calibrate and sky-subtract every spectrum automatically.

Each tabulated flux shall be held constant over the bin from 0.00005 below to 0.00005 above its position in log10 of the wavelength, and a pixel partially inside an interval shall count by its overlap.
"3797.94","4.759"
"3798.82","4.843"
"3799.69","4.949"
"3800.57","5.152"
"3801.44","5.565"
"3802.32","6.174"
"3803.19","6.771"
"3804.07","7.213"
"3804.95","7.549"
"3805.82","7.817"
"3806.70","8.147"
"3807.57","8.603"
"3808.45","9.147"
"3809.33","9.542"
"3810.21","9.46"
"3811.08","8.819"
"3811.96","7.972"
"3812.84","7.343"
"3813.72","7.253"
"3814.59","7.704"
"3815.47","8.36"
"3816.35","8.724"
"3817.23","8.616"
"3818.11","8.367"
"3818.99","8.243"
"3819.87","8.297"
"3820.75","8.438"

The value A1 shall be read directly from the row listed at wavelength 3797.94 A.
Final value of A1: 4.759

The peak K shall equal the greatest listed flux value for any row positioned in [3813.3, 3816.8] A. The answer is 8.724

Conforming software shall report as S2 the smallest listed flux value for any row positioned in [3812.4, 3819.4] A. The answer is 7.253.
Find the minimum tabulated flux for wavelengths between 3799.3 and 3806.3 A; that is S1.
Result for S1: 4.949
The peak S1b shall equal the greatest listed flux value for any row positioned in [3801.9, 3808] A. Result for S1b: 8.603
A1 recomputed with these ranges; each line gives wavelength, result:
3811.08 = 8.819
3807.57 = 8.603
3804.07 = 7.213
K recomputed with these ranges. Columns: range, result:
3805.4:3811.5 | 9.542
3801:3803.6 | 6.771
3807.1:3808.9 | 9.147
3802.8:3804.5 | 7.213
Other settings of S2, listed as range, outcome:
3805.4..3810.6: 7.817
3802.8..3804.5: 6.771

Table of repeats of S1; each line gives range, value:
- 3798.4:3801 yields 4.843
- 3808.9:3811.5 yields 8.819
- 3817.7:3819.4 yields 8.243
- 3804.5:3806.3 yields 7.549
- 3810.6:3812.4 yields 7.972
